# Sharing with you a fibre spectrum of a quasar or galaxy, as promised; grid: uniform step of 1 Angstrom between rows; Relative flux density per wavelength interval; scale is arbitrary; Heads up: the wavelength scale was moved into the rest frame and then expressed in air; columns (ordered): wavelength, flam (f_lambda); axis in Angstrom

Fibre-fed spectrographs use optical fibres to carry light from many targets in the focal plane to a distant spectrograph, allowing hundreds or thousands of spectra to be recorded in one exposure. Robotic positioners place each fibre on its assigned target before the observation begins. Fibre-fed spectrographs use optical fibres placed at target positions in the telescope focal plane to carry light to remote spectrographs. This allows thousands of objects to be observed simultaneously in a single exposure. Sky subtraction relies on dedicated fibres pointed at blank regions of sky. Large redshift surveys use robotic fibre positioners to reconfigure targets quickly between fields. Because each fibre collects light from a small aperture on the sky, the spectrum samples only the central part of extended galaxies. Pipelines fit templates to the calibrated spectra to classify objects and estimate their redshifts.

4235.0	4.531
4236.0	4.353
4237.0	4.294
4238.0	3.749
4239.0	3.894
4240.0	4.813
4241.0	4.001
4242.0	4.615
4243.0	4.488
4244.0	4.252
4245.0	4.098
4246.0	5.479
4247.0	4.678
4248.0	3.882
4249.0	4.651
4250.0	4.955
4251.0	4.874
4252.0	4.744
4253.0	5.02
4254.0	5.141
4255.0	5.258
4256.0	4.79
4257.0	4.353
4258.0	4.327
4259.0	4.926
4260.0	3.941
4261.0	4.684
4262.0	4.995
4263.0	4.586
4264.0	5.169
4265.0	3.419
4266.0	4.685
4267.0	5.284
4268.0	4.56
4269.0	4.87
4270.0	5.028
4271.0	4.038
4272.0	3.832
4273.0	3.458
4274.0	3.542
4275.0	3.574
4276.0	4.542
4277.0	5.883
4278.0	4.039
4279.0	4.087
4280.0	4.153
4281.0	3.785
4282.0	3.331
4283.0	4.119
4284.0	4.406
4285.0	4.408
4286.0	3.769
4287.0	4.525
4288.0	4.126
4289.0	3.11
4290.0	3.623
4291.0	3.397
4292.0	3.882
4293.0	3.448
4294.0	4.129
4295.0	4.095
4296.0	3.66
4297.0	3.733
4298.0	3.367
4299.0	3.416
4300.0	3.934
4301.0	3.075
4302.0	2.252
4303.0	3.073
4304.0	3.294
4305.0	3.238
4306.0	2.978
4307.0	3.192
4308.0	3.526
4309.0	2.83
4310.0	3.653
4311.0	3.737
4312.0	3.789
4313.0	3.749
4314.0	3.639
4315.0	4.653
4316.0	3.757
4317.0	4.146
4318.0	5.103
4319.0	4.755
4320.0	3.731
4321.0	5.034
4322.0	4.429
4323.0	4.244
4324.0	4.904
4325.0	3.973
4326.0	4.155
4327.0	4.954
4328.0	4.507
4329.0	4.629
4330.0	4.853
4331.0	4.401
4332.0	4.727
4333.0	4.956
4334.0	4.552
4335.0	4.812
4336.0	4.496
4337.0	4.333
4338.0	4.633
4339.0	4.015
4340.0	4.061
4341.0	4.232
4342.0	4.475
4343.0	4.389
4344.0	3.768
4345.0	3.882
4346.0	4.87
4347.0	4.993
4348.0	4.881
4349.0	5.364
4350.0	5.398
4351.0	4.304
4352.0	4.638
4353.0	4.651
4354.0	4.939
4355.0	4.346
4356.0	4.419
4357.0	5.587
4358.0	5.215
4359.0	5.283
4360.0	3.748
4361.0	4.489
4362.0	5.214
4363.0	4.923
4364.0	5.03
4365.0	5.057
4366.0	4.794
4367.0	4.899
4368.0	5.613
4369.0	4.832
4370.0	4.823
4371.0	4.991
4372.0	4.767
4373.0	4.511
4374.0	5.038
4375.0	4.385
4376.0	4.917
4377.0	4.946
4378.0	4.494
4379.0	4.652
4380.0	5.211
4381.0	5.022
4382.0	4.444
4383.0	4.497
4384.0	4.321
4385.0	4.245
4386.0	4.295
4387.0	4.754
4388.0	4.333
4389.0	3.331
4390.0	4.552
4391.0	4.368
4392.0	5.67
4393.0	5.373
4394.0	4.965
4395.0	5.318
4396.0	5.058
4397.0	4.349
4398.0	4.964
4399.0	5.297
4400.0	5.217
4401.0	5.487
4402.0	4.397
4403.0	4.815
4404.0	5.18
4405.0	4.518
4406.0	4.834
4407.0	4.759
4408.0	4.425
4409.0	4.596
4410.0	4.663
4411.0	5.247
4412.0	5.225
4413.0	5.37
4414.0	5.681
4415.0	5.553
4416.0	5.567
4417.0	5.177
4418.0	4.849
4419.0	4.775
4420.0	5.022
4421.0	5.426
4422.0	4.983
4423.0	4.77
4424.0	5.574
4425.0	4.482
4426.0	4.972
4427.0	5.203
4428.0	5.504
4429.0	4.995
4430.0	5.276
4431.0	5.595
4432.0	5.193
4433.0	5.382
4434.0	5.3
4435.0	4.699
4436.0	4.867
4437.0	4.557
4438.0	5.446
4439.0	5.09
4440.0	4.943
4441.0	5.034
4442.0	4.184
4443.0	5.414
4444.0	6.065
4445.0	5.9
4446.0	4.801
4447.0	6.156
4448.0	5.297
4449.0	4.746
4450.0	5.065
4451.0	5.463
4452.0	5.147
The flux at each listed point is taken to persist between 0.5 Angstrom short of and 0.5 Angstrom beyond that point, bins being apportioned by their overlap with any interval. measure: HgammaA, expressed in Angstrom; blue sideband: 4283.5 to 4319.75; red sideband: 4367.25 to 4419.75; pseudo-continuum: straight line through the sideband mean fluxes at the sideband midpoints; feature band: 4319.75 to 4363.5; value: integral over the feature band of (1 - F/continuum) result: -4.1 Angstrom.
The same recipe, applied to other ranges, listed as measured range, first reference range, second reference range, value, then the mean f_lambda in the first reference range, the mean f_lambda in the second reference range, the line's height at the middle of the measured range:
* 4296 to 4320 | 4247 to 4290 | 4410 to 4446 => 5.1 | 4.4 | 5.17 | 4.59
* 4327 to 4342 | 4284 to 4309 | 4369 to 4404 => -1.7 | 3.55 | 4.77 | 4.07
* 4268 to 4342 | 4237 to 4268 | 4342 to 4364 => 9.9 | 4.59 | 4.73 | 4.66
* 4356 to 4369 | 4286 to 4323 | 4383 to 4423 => -1.6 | 3.73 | 4.89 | 4.41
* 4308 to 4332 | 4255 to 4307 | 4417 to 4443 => 0.3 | 4.02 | 5.05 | 4.29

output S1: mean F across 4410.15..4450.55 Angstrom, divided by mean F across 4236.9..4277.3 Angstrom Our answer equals 1.1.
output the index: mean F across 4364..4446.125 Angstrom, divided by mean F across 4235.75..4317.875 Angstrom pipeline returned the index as 1.20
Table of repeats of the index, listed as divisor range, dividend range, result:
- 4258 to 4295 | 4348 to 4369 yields 1.16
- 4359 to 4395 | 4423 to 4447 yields 1.09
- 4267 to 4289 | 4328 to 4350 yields 1.09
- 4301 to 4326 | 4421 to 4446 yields 1.35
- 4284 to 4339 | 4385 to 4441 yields 1.25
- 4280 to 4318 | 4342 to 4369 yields 1.31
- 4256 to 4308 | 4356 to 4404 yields 1.21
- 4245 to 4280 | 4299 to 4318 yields 0.77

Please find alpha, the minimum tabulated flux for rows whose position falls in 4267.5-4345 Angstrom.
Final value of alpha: 2.252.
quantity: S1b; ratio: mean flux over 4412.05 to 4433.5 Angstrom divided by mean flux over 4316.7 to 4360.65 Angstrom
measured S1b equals 1.14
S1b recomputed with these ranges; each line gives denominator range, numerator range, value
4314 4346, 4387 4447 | 1.14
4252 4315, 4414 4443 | 1.27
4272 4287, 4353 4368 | 1.19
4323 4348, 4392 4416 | 1.12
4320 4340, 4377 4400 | 1.04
